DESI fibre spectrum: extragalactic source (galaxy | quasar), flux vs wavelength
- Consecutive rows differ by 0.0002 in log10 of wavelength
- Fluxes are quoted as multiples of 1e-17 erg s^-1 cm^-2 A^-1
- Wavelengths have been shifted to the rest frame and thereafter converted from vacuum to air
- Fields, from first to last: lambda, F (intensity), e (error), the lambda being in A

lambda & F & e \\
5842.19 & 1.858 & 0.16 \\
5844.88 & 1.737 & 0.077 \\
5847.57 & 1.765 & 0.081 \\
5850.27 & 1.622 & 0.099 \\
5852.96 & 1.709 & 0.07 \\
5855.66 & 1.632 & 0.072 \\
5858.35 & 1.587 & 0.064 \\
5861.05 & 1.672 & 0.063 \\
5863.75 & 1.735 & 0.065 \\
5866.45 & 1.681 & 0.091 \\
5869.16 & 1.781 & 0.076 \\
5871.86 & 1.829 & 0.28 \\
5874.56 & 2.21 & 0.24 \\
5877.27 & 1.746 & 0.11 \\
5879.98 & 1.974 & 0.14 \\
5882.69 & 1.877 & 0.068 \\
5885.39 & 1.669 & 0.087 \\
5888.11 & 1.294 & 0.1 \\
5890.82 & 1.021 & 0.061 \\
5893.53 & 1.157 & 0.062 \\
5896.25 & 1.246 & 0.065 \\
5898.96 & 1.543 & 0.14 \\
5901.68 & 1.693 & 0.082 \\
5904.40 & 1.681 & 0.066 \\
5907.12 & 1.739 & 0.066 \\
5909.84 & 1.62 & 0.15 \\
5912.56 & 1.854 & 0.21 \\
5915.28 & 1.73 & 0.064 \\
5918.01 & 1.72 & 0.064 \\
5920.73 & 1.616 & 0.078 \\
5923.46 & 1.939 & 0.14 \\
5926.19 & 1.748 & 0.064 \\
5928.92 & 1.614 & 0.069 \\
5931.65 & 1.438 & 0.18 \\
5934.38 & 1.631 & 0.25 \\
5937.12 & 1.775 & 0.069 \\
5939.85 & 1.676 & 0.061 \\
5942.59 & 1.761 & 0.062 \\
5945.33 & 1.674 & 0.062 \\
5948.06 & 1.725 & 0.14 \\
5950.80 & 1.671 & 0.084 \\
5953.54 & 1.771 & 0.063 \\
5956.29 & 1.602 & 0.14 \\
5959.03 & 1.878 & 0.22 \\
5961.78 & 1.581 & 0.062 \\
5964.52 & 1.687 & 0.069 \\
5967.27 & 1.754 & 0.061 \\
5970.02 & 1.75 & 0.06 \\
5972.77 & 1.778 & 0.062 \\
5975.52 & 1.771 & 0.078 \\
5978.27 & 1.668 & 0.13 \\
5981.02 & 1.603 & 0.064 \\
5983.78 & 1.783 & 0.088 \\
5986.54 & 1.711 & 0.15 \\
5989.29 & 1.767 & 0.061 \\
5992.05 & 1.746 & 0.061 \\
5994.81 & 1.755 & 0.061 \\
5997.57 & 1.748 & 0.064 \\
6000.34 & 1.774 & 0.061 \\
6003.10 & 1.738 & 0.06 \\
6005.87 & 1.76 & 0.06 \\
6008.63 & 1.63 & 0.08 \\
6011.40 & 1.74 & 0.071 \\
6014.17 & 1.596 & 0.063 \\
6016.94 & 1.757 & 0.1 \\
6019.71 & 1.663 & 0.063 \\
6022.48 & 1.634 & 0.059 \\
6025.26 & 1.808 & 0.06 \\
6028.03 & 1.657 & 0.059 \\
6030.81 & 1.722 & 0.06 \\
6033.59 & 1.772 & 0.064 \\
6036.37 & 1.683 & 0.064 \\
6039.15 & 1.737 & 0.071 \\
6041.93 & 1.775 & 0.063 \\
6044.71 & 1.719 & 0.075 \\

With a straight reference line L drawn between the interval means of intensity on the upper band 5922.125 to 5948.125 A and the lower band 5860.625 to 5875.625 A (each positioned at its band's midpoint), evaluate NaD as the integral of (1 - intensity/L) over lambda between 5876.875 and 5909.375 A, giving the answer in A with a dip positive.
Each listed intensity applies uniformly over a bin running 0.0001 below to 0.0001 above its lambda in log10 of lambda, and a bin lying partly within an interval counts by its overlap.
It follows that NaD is 4.12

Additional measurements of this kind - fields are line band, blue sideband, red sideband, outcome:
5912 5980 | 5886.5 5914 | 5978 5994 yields -4.3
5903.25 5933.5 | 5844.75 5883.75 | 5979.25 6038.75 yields 0.9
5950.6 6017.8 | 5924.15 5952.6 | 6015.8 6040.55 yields -1.0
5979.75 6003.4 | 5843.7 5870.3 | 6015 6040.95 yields -0.4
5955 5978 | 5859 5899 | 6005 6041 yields -0.6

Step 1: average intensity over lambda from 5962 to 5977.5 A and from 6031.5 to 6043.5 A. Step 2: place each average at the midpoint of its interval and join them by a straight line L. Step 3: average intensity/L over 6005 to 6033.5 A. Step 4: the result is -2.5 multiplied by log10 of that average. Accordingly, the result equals 0.02 mag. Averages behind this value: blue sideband 1.73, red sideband 1.74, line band 1.7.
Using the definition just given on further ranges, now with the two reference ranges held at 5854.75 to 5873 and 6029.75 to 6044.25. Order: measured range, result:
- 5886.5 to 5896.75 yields 0.40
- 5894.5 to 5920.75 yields 0.05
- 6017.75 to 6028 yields 0.02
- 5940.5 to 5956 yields 0.01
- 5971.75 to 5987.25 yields 0.01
